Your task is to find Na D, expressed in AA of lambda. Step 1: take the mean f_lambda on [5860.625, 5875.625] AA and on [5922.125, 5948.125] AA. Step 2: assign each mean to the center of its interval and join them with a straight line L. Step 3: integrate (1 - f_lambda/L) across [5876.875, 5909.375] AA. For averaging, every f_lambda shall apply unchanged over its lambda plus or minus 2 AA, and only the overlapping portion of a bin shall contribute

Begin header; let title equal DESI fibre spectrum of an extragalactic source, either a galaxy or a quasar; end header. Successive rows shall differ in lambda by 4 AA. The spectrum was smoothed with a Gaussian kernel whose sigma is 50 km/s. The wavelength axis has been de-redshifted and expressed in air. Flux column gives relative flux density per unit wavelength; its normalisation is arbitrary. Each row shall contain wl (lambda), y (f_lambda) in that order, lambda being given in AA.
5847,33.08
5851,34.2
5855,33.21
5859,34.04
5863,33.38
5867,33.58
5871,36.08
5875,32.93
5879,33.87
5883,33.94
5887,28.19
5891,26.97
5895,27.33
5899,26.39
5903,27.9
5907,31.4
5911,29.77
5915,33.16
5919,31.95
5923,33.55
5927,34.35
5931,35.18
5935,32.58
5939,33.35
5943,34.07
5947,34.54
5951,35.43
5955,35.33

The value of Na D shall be 4.3 AA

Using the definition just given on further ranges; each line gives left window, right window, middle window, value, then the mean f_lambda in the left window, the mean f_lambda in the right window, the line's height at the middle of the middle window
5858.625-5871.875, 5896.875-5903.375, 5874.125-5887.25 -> -0.7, 34.1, 27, 31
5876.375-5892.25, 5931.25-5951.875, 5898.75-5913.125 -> 1.3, 31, 34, 32.1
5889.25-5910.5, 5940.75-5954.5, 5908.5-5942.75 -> -1.5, 28.1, 34.7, 31.7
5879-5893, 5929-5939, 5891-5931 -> 1.8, 30.3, 33.8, 32.1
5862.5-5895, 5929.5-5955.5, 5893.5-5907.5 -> 2.1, 32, 34.3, 32.8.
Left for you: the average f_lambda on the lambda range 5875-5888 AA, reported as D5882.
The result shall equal 32.4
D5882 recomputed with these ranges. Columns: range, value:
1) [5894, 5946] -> 31.8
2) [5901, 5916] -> 30.4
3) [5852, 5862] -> 33.7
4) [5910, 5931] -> 32.9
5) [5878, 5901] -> 29.3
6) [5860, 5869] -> 33.5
